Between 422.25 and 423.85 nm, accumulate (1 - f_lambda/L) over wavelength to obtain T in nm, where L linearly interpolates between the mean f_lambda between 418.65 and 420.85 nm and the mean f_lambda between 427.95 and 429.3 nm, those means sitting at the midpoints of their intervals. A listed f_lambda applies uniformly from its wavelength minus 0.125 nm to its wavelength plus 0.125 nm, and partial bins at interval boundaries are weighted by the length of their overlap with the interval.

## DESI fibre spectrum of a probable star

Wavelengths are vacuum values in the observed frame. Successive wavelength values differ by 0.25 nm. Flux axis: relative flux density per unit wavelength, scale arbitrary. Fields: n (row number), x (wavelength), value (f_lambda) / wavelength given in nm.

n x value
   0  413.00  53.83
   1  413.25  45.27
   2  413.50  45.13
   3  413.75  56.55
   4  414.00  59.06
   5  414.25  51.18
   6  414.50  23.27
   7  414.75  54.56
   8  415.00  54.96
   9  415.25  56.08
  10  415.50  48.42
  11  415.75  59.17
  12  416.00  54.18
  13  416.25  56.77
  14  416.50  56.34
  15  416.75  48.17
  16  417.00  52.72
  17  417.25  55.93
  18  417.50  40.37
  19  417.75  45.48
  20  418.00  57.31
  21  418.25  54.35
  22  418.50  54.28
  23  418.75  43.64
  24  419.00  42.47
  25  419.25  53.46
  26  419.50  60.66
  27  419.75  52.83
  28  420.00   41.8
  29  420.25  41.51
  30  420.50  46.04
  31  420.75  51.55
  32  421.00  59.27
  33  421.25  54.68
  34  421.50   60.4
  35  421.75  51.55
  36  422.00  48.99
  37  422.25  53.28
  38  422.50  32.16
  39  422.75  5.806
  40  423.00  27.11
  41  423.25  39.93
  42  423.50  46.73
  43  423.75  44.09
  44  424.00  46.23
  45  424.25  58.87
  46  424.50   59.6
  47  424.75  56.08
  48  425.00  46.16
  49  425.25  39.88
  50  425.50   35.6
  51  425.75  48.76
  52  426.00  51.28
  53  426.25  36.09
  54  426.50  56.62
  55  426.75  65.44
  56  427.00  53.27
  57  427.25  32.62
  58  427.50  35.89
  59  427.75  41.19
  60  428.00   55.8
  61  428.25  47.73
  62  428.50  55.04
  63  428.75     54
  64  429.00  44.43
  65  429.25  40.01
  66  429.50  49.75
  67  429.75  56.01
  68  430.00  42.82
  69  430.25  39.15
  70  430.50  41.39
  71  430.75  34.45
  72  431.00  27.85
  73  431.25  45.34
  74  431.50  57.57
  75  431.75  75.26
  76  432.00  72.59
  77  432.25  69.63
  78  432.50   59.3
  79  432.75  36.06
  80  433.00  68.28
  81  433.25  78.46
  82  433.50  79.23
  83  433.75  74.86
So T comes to 0.48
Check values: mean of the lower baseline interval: 48.2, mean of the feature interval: 34.1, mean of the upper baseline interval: 49.7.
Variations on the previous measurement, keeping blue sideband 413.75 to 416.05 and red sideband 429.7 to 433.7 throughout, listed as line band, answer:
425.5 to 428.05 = 0.35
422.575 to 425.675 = 0.67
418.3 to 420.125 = 0.08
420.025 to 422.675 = 0.21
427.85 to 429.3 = 0.13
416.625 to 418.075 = 0.06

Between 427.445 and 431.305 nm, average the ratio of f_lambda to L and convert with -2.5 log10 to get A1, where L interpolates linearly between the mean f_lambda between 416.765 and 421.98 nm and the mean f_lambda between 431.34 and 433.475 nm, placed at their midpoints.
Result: 0.35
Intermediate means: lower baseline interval 50.9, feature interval 44.6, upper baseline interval 65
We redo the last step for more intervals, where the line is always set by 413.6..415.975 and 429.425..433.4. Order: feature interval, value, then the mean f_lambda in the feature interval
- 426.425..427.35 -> 0.02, 52.3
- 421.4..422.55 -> 0.05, 50.2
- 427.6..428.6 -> 0.08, 49.5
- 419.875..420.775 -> 0.17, 44.5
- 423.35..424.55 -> 0.05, 50.3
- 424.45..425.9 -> 0.12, 47.1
